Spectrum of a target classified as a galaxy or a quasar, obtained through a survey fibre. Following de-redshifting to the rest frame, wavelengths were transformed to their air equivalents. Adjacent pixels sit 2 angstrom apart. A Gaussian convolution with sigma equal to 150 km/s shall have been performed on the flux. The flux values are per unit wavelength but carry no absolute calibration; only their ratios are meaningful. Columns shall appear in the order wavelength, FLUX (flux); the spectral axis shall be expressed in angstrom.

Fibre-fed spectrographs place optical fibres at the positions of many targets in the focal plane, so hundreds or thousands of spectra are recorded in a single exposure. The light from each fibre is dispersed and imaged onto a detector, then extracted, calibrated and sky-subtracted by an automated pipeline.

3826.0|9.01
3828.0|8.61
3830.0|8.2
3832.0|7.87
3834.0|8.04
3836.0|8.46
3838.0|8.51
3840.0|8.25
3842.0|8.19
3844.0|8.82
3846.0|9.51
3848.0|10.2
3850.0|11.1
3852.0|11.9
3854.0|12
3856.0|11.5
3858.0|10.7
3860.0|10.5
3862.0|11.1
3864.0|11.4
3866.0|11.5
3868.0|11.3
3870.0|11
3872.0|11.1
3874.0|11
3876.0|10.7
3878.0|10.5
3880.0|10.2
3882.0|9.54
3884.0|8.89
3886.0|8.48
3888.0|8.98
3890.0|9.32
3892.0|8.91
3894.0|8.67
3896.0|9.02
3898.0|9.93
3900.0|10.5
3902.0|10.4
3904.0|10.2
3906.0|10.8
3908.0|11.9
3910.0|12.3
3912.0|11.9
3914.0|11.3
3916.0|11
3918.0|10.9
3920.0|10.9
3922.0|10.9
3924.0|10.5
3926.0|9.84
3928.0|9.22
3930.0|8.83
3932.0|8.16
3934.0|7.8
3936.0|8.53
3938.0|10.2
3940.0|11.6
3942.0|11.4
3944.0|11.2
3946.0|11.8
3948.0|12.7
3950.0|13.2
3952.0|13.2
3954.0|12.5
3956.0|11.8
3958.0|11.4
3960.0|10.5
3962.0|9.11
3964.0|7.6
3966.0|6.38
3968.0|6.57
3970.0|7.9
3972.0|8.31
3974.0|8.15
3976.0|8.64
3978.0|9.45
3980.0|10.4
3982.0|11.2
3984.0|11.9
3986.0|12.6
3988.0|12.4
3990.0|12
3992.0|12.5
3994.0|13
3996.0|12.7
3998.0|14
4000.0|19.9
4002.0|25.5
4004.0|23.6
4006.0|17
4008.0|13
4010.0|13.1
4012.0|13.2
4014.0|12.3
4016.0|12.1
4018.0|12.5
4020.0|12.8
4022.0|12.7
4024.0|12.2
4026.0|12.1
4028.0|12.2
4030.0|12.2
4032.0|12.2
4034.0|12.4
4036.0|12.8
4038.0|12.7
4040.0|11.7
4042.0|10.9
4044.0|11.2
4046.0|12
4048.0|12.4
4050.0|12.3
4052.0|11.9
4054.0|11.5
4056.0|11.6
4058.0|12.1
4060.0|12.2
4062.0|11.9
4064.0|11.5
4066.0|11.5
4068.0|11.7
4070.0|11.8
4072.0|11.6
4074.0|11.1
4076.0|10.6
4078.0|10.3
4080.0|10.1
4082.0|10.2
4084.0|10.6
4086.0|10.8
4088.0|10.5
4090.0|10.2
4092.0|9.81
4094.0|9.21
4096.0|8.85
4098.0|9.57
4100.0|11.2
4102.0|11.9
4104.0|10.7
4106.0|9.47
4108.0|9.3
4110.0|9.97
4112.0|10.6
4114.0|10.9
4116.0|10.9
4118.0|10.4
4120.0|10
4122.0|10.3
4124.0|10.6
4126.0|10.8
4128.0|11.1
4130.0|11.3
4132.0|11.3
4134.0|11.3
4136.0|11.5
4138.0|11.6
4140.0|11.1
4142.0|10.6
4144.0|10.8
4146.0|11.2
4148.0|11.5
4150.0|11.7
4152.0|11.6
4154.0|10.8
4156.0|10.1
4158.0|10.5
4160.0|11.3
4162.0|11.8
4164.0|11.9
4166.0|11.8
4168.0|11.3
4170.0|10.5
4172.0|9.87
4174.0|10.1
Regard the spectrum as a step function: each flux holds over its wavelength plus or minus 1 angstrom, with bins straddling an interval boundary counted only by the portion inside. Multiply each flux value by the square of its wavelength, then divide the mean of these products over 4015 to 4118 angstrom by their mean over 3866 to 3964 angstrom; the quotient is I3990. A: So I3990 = 1.16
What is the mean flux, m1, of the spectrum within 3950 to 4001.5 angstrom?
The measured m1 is 11.1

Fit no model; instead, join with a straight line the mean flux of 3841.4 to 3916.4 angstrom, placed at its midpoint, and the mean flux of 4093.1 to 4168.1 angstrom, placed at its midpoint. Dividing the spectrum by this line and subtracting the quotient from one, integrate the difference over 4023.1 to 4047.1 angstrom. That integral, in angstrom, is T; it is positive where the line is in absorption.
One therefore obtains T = -3.1 angstrom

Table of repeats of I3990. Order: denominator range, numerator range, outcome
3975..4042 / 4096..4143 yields 0.85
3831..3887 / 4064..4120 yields 1.17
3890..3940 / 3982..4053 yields 1.39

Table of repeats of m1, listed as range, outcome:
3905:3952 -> 10.8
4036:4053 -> 11.9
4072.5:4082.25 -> 10.5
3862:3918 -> 10.4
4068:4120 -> 10.4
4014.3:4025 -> 12.4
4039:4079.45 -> 11.6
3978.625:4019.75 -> 14.2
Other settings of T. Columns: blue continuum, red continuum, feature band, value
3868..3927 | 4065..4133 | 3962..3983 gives 3.9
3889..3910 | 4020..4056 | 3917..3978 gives 4.4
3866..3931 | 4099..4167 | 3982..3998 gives -2.9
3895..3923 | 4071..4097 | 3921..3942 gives 2.2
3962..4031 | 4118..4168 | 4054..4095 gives 2.5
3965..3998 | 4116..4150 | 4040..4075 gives -3.4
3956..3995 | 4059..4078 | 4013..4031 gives -2.6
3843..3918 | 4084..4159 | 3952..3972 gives 2.1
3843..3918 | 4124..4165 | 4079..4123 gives 3.2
